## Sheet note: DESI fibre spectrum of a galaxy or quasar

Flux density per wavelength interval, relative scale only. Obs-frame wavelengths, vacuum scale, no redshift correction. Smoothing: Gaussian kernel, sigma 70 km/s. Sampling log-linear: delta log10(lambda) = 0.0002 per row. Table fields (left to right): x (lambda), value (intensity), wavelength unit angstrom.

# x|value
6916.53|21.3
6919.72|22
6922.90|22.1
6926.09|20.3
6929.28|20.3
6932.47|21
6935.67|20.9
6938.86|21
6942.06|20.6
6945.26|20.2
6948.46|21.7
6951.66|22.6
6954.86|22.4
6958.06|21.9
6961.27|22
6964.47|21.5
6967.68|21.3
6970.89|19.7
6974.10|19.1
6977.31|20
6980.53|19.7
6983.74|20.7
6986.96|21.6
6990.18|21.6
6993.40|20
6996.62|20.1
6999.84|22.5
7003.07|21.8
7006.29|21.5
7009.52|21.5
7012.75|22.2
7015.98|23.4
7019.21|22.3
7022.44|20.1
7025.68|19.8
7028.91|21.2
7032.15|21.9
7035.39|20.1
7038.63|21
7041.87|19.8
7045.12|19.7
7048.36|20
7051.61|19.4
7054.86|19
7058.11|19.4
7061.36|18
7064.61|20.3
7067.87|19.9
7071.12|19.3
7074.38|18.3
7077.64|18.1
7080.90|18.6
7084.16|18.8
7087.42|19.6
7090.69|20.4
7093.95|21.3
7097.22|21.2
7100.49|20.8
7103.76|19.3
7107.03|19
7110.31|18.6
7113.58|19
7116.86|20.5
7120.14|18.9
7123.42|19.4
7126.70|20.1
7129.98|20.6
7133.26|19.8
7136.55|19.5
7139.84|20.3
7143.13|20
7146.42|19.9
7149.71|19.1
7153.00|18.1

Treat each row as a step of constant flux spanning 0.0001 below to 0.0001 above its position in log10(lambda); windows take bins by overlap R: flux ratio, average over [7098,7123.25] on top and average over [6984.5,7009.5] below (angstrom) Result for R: 0.9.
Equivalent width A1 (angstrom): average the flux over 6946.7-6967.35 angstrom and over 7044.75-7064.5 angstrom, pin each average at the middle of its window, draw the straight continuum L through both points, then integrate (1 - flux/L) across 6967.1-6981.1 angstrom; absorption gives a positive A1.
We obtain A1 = 1.1 angstrom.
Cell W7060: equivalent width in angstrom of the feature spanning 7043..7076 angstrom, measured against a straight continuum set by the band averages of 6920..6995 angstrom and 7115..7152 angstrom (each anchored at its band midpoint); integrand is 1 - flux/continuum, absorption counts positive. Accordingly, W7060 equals 1.56 angstrom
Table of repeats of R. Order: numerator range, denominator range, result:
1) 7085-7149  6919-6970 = 0.93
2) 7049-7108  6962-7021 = 0.92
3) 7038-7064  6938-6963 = 0.90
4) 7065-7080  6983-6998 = 0.91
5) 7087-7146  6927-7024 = 0.94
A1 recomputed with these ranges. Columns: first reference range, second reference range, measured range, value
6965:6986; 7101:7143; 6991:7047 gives -3.0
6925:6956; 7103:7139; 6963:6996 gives 0.4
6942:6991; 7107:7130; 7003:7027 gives -1.2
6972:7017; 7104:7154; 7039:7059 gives 0.8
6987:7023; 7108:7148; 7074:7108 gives 1.0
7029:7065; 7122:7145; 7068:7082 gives 0.9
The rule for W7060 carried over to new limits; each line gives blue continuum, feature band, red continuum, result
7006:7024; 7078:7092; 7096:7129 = 0.7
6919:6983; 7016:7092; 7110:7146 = 1.6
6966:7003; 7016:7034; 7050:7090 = -1.2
